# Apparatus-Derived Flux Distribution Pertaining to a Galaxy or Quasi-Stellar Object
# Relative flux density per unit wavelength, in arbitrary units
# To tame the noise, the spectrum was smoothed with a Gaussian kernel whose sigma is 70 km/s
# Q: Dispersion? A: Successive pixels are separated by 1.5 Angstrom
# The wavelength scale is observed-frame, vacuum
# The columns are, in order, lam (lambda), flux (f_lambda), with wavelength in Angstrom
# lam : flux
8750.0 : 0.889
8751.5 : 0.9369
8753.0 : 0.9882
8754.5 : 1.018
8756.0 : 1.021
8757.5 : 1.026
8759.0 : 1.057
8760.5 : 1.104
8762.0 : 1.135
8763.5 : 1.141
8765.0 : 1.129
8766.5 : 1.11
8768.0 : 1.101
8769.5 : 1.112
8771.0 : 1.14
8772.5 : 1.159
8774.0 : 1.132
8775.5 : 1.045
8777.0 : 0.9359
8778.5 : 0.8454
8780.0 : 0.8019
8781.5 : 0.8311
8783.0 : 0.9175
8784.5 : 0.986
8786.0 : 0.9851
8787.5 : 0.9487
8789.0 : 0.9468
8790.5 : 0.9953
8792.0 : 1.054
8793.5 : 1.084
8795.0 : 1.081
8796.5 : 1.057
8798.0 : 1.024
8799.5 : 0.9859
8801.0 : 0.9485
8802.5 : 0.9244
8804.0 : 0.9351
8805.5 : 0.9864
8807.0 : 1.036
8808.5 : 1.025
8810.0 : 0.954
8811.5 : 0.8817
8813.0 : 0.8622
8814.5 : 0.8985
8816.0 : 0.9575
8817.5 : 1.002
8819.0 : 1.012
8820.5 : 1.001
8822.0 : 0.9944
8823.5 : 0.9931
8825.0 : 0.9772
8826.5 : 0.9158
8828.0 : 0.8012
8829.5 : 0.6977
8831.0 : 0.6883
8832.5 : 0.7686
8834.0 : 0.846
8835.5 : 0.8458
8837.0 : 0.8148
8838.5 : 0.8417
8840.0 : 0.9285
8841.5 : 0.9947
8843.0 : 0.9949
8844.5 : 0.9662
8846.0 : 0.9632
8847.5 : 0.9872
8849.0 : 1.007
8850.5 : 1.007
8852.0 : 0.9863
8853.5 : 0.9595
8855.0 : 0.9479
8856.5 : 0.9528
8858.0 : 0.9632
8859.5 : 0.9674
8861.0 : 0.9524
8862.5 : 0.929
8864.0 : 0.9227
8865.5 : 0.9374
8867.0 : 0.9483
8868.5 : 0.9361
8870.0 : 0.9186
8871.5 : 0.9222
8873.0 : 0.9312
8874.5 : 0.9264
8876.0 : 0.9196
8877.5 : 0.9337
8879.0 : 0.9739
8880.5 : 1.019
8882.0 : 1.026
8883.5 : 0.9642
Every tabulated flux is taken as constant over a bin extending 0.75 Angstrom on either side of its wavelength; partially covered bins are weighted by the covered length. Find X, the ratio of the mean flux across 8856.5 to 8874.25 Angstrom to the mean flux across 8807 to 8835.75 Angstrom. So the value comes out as 1.0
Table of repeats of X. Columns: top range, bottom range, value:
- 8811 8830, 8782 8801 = 0.93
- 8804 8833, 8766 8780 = 0.88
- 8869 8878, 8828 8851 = 1.04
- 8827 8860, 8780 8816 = 0.94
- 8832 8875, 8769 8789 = 0.95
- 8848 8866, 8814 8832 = 1.06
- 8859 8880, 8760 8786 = 0.91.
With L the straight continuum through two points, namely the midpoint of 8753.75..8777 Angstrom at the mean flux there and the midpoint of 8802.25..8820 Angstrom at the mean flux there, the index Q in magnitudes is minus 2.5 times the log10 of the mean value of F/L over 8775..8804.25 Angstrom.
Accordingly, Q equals 0.06 mag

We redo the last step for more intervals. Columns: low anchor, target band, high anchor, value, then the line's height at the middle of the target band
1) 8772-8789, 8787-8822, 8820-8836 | -0.083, 0.911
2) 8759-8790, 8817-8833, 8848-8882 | 0.105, 0.986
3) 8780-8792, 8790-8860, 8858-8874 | -0.008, 0.94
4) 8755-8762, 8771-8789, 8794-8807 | 0.064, 1.03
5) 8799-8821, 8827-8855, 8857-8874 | 0.061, 0.948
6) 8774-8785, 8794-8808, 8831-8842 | -0.121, 0.894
